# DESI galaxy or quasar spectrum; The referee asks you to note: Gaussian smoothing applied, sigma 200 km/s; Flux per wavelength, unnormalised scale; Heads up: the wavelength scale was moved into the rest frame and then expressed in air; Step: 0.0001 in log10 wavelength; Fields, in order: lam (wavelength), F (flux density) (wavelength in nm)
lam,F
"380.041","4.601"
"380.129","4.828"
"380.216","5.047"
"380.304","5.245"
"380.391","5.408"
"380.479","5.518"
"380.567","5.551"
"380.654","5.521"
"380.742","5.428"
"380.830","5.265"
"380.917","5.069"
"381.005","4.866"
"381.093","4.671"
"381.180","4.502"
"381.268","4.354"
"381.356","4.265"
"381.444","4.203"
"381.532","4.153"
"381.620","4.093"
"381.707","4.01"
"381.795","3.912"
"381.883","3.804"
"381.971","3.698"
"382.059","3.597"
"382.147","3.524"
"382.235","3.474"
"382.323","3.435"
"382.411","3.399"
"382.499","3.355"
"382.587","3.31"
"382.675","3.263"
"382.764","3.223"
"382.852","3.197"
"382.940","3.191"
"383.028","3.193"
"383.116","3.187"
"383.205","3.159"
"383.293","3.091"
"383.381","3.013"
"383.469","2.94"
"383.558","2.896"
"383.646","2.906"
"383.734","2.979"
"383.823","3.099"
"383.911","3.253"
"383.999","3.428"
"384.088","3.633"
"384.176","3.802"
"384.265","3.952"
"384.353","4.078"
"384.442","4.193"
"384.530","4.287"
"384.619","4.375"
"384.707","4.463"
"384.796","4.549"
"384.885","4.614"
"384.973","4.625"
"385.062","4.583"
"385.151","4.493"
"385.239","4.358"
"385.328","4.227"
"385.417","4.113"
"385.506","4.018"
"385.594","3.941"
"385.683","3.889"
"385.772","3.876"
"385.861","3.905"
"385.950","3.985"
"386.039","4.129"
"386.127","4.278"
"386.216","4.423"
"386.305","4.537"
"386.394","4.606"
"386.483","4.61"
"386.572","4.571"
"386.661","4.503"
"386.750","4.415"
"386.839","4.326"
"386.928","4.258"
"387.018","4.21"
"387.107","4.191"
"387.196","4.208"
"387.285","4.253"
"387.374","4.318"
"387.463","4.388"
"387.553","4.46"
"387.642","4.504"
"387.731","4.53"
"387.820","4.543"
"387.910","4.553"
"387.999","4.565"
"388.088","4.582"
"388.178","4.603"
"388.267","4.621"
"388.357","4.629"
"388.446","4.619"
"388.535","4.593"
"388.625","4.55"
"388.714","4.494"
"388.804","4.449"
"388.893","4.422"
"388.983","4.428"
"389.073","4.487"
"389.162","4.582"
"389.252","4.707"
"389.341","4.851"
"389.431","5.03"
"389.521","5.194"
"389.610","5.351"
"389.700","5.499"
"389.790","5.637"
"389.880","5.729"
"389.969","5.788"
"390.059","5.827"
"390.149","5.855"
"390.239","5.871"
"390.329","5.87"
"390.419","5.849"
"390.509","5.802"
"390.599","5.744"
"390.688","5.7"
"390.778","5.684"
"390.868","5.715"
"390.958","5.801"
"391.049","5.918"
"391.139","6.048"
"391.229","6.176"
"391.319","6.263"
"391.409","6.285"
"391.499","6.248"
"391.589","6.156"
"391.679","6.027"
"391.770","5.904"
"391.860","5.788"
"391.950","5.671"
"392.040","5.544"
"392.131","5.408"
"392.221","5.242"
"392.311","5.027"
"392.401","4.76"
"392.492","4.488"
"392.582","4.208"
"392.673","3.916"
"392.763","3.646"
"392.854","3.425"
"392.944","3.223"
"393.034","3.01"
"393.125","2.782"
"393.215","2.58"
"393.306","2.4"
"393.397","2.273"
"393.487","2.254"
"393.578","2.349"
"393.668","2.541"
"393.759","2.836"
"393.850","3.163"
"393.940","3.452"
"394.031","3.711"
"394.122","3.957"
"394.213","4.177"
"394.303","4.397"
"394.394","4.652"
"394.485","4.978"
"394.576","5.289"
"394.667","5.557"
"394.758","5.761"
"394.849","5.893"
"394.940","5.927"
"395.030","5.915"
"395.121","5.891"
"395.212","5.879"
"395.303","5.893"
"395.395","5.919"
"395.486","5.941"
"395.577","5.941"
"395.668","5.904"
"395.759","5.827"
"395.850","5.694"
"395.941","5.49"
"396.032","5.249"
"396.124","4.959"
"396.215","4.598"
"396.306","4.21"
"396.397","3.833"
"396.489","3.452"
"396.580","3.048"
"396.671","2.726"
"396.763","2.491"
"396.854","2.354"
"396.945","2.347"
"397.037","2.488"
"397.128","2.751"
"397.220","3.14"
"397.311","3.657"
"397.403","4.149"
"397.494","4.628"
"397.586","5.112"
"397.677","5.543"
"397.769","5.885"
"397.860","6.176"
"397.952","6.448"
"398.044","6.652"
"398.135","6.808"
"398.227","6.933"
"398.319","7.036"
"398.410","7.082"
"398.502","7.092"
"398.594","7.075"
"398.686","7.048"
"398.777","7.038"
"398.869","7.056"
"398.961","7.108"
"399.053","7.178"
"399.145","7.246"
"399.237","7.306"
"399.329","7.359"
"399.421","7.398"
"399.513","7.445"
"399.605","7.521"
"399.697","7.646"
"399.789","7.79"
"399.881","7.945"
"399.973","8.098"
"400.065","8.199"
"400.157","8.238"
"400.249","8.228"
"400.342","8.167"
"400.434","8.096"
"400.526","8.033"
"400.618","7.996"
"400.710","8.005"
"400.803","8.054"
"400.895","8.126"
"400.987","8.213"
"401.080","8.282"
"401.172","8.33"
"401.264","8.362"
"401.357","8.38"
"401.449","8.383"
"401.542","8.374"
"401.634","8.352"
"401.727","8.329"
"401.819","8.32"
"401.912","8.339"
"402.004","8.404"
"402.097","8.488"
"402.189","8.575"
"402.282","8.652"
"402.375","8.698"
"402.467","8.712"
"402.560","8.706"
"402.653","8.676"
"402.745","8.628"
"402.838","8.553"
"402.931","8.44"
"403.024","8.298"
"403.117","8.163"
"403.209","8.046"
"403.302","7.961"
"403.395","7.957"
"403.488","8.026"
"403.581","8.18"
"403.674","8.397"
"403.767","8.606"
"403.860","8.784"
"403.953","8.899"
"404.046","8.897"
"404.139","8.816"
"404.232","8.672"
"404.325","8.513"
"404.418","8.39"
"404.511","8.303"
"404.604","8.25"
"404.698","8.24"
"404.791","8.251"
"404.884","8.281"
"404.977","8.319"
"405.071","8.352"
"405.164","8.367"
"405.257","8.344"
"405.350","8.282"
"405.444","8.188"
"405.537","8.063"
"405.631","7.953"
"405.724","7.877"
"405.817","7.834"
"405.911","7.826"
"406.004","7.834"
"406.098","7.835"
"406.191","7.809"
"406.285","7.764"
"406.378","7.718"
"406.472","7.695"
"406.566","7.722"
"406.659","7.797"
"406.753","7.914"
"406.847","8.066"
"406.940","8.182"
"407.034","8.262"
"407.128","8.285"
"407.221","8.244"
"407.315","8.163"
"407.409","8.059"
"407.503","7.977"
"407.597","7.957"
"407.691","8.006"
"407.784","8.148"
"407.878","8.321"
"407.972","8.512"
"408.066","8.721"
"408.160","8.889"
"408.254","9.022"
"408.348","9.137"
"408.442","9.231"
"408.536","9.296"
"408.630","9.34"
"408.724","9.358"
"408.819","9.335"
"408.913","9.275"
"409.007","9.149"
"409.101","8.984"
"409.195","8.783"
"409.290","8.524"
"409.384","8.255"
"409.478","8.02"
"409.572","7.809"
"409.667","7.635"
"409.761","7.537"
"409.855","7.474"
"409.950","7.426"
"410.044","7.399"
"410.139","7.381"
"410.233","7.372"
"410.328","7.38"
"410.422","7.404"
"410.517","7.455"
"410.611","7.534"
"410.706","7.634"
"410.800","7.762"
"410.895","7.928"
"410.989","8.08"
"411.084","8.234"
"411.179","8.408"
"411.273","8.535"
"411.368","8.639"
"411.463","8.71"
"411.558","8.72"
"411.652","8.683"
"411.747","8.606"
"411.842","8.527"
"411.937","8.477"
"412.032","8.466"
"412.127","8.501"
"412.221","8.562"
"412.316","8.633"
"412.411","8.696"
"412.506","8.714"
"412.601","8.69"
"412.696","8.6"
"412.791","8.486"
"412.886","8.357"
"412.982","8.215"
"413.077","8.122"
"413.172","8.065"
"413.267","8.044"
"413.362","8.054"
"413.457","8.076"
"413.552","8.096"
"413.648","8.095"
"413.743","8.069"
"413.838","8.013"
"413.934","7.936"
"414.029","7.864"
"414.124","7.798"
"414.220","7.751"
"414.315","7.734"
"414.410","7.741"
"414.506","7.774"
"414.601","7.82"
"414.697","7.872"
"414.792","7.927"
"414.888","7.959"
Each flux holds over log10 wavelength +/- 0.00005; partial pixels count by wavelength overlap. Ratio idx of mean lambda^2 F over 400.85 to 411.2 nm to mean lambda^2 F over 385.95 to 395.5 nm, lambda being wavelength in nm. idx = 1.87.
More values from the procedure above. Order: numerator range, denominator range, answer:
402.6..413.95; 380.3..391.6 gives 2.06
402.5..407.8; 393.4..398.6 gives 1.80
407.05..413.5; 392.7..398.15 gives 2.06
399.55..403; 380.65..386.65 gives 2.29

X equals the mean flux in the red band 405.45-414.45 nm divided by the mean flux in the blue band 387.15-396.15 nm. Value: 1.68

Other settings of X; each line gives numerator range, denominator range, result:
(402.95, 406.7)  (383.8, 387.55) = 1.95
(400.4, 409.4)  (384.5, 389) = 1.91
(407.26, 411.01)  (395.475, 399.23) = 1.56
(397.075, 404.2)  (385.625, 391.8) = 1.53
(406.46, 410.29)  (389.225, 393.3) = 1.60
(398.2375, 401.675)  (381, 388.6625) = 1.93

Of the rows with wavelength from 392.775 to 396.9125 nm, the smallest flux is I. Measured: 2.254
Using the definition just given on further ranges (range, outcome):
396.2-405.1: 2.347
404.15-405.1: 8.24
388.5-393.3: 2.58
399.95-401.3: 7.996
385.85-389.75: 3.905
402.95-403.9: 7.957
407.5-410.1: 7.399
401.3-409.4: 7.695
